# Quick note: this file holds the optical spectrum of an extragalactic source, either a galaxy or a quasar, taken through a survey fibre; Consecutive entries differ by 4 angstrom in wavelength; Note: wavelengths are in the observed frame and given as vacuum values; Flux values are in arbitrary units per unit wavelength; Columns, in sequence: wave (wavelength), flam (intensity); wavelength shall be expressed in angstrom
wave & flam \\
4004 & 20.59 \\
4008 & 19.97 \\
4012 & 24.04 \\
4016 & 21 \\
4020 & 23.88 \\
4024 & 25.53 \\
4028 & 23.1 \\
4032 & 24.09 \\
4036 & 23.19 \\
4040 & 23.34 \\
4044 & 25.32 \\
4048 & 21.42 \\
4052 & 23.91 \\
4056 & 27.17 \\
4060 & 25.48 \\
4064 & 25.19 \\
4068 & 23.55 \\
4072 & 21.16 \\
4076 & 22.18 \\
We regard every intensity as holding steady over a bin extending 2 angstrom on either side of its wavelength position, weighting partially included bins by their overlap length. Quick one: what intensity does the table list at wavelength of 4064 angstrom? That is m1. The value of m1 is 25.19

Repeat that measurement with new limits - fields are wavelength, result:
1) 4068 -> 23.55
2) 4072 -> 21.16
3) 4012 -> 24.04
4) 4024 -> 25.53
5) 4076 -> 22.18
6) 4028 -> 23.1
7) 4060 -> 25.48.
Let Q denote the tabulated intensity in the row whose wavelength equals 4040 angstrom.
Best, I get 23.34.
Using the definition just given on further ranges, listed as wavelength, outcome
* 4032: 24.09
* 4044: 25.32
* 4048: 21.42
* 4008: 19.97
